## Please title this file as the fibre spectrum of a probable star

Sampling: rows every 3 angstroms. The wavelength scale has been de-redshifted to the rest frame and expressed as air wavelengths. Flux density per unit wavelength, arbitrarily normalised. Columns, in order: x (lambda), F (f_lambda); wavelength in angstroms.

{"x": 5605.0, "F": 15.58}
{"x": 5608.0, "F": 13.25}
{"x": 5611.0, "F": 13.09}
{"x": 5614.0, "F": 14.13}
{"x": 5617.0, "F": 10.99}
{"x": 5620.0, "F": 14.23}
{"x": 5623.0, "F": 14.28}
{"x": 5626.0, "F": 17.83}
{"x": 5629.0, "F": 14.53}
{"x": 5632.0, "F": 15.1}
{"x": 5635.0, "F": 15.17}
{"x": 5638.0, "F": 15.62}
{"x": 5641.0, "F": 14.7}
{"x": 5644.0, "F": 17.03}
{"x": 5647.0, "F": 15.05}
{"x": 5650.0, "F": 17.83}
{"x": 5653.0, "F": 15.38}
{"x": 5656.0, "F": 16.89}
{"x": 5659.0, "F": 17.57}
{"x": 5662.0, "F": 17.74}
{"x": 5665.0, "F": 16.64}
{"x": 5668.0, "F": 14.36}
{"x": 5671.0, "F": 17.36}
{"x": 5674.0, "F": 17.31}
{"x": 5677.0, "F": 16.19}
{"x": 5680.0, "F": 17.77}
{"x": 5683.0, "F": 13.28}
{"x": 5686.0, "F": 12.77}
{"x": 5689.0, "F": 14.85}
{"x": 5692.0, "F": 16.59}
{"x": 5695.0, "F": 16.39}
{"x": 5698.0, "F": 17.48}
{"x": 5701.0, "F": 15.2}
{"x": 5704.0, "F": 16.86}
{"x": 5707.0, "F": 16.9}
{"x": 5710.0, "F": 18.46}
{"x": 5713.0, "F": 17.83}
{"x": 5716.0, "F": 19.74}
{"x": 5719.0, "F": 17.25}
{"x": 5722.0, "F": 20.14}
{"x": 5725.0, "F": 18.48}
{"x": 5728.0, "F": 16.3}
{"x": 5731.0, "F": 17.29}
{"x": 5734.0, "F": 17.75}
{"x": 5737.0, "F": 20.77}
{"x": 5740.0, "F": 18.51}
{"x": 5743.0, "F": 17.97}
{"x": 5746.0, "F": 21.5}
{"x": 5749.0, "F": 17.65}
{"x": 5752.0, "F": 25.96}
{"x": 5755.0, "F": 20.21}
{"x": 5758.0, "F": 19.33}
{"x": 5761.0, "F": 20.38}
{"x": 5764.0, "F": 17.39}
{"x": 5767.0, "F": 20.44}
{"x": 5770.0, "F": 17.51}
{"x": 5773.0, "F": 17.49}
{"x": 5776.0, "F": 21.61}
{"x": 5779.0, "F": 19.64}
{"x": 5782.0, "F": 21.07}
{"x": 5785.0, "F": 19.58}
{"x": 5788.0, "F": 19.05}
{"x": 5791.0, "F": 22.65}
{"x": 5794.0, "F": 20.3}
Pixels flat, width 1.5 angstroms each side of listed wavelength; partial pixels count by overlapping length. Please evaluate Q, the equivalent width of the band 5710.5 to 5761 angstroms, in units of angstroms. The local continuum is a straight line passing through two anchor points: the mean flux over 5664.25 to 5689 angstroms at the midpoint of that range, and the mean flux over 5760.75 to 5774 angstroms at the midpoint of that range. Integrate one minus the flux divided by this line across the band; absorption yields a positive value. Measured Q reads -4.8 angstroms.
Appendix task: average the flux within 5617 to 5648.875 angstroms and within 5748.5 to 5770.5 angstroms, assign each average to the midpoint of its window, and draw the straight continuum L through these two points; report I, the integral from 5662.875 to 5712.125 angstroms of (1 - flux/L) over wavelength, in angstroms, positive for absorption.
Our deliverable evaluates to 3.09 angstroms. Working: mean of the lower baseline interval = 15.2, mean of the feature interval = 16.2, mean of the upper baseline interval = 20.1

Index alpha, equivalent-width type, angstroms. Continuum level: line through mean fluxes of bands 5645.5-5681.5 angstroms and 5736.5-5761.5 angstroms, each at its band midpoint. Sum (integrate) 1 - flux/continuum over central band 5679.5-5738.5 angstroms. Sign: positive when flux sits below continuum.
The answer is 4.76 angstroms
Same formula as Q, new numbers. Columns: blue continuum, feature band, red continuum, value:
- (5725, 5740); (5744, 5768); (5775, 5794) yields -1.4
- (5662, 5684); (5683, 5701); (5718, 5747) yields 1.7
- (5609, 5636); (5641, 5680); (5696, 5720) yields -2.2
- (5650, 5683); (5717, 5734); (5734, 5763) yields 1.0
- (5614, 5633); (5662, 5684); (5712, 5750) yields 0.0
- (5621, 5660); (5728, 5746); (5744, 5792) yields 0.5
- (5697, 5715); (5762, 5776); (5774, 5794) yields 0.9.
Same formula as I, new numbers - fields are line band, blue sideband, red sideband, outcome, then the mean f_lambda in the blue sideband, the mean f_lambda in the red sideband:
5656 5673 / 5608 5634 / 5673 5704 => -1.7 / 14.2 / 15.8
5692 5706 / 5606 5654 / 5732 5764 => 1.0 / 14.9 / 19.8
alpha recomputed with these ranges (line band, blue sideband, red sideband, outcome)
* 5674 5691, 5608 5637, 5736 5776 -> 1.5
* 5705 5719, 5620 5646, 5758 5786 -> -0.3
